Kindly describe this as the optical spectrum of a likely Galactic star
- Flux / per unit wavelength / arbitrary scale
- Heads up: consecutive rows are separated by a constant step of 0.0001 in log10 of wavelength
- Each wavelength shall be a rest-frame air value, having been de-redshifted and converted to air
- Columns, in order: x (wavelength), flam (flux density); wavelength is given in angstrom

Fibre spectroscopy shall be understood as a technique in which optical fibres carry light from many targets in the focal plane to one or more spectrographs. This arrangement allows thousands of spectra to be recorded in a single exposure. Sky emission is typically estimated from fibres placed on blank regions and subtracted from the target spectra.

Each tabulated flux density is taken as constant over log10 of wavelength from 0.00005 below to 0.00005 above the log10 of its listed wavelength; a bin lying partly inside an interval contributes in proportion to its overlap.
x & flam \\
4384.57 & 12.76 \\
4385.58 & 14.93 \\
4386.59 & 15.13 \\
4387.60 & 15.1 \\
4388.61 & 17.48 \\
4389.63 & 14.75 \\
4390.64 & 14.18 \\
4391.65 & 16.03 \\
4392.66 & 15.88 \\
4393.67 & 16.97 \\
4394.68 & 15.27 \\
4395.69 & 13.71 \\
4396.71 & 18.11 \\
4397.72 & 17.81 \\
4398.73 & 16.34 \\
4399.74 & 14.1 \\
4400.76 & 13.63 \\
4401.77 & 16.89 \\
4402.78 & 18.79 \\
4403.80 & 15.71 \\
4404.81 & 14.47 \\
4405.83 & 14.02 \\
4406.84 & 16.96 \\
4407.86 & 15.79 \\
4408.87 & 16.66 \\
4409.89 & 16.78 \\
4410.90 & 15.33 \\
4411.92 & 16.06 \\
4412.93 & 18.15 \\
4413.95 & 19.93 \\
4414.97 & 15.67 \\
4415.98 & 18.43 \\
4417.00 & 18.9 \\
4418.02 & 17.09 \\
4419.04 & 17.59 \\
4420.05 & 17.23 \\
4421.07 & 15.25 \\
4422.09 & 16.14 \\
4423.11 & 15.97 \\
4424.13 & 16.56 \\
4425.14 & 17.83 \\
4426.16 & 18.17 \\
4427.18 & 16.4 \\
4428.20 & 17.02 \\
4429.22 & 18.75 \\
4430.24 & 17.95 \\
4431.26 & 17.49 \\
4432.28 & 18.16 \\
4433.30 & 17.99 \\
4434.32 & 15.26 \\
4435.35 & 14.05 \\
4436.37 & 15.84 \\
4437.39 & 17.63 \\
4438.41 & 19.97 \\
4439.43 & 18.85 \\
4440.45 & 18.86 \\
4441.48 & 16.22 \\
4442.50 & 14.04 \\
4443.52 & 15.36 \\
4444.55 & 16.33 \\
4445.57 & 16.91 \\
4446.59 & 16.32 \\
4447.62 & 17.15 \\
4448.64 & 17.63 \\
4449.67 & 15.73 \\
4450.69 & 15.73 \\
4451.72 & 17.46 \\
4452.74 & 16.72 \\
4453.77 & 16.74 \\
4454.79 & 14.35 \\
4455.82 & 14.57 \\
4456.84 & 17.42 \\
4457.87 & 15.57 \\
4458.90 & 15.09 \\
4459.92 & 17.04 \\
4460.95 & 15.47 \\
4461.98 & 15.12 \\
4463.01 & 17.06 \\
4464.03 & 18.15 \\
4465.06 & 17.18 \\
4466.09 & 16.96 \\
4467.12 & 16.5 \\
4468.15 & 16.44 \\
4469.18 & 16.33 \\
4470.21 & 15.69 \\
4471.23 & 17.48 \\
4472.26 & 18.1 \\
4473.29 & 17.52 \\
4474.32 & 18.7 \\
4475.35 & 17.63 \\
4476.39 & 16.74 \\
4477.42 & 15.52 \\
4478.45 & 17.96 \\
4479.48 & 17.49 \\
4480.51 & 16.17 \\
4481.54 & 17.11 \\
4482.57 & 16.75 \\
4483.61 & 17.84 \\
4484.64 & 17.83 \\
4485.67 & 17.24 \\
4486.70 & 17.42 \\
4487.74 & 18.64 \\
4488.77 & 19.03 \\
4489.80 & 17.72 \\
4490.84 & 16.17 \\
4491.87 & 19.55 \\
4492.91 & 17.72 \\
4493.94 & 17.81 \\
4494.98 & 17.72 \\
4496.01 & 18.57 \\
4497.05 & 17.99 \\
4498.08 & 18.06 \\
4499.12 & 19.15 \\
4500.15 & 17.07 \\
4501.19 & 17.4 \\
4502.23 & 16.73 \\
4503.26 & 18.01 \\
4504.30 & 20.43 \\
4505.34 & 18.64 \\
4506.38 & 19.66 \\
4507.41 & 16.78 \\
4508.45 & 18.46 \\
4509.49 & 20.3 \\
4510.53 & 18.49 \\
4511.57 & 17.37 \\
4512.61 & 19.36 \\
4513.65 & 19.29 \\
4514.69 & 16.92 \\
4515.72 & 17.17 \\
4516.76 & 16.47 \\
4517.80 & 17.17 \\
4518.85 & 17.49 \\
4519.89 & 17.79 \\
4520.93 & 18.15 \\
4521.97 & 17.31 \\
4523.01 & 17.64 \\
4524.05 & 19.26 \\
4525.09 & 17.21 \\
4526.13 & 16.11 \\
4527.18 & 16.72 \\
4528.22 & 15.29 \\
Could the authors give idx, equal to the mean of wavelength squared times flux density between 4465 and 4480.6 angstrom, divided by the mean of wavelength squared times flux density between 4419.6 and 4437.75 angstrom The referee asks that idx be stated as 1.0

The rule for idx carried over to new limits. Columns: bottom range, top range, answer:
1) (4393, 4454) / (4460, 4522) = 1.09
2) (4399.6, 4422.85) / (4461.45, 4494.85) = 1.08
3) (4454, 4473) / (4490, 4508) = 1.12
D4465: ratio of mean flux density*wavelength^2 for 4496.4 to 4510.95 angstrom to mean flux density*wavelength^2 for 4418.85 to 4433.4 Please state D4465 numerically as 1.10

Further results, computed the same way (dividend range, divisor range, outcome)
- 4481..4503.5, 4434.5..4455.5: 1.10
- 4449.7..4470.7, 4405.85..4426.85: 0.98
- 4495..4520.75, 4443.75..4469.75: 1.13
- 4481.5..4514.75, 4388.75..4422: 1.16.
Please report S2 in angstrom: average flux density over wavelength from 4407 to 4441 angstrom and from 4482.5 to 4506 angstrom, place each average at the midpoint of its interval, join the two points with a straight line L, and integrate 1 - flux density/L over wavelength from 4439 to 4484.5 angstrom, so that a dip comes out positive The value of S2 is 2.4 angstrom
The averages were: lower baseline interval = 17.2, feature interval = 16.7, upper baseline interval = 18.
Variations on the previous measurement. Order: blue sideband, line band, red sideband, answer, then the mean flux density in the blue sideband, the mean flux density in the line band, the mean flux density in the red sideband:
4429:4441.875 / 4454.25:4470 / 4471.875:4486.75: 1.1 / 17.4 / 16.2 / 17.3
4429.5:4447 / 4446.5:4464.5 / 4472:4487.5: 0.8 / 16.9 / 16.3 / 17.3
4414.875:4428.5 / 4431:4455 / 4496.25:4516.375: 0.9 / 17.1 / 16.7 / 18.3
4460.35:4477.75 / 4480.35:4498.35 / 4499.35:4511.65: -0.1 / 16.9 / 17.8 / 18.3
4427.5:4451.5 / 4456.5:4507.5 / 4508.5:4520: 0.4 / 16.9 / 17.4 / 18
